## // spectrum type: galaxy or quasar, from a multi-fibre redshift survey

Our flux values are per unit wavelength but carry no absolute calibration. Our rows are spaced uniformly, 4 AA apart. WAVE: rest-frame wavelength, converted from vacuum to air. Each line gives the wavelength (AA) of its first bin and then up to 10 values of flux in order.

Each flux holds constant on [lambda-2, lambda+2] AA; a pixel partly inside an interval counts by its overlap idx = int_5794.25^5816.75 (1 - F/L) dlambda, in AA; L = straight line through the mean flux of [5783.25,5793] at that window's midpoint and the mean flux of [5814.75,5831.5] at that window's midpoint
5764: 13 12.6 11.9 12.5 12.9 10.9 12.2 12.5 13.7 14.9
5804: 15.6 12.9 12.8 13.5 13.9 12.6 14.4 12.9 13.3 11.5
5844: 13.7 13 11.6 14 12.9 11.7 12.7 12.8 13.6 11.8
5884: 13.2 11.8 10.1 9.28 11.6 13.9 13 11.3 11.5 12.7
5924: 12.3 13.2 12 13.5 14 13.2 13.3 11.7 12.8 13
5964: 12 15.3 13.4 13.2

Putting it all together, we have -2.15 AA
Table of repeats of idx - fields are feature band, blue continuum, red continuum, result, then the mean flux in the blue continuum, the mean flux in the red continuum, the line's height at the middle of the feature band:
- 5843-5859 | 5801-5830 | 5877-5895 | -0.4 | 13.7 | 11.7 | 12.7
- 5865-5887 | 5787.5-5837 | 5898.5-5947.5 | 0.6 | 13.5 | 12.7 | 13.1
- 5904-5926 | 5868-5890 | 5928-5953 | 0.9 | 12.6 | 13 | 12.9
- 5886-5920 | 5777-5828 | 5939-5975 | 4.0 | 13.2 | 13.2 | 13.2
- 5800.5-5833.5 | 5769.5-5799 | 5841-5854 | -2.8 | 12.5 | 12.7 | 12.6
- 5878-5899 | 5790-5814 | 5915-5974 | 3.2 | 13.7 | 13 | 13.3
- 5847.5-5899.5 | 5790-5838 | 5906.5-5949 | 3.9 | 13.6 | 12.7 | 13.1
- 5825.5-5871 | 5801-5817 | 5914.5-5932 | 1.5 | 13.8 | 12.4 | 13.3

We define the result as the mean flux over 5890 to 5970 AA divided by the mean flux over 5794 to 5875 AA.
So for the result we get 0.94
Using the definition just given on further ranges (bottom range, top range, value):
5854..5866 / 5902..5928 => 0.97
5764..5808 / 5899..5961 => 0.98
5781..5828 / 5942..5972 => 0.98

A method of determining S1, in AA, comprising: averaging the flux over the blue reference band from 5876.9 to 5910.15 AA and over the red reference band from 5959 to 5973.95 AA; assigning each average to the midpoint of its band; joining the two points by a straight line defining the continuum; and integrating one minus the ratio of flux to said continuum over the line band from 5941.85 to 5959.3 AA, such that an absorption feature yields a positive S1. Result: 0.4 AA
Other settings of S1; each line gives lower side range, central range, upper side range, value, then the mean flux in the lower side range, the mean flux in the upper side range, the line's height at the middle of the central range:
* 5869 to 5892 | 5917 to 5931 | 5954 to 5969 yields 0.24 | 12.4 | 13.1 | 12.8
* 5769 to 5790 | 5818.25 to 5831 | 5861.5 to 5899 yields -1.66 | 12.1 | 11.9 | 12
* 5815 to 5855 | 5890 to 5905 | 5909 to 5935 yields 1.72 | 13.1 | 12.2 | 12.5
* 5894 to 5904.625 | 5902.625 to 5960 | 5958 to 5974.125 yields -2.06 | 11.3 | 13.4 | 12.3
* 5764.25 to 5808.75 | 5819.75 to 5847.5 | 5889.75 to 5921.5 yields -1.52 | 13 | 11.7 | 12.4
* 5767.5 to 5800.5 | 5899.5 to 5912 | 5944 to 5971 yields 0.16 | 12.6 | 13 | 12.9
